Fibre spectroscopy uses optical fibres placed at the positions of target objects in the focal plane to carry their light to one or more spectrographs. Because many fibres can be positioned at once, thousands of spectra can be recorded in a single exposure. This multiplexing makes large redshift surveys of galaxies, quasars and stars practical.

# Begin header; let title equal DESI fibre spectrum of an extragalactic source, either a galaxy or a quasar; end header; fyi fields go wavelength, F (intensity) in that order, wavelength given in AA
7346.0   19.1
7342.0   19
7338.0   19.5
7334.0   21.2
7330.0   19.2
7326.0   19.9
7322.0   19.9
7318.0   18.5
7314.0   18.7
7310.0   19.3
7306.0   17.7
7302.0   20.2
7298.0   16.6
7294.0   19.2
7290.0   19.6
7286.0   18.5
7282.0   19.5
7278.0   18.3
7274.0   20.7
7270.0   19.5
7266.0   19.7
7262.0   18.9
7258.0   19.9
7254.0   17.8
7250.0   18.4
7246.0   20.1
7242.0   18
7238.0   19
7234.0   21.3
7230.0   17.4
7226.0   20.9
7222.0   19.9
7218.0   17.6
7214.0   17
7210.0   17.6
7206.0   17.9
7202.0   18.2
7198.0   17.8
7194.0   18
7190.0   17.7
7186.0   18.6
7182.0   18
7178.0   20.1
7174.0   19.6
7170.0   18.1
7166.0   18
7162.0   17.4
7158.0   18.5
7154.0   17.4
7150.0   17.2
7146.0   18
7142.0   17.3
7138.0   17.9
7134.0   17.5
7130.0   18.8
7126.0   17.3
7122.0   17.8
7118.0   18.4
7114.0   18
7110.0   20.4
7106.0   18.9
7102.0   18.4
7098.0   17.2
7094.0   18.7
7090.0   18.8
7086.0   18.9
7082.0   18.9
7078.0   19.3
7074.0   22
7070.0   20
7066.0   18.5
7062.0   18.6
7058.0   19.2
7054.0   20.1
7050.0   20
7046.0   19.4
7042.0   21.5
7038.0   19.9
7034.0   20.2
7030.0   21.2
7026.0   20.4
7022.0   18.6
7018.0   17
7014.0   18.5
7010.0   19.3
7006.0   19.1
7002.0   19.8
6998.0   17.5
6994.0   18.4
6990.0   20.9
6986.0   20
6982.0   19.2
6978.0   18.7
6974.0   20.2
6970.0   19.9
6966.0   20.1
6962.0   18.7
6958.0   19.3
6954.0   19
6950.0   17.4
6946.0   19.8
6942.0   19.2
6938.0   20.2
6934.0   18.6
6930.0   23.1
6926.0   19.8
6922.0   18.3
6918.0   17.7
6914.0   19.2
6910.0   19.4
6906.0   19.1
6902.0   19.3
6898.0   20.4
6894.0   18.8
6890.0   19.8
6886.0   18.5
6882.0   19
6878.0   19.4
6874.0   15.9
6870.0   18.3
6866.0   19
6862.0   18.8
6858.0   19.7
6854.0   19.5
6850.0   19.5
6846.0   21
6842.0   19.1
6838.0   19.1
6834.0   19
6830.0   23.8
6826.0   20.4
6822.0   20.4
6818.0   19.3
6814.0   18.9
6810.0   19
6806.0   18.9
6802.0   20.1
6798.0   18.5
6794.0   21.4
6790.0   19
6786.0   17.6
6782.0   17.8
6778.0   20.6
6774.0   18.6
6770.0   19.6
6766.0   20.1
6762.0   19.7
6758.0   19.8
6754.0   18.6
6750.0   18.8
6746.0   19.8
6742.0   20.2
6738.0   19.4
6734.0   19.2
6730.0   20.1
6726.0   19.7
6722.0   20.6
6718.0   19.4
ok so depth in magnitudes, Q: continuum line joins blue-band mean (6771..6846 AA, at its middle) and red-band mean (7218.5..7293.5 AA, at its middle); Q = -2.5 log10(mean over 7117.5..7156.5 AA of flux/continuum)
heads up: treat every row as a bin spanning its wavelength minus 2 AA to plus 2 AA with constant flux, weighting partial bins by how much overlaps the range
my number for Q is 0.09 mag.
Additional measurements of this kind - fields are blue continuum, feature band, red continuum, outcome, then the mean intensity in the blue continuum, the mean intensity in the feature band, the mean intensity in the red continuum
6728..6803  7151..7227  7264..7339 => 0.058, 19.4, 18.3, 19.2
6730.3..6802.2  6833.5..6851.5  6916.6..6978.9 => -0.011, 19.4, 19.6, 19.4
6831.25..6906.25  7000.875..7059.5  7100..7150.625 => -0.061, 19.2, 19.6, 18.2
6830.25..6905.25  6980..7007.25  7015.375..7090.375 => 0.012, 19.2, 19.3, 19.6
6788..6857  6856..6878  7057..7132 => 0.070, 19.8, 18.4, 18.8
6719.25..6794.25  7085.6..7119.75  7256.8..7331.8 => 0.036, 19.5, 18.6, 19.1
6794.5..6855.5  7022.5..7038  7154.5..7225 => -0.076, 19.8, 20.3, 18.3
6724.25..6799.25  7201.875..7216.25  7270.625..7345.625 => 0.096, 19.4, 17.6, 19.2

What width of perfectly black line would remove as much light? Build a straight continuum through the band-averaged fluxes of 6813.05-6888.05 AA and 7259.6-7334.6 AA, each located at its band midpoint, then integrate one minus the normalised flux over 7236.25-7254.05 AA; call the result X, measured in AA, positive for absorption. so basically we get 0.4 AA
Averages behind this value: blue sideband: 19.4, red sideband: 19.2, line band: 18.7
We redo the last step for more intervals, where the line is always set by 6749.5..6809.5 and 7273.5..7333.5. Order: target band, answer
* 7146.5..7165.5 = 1.4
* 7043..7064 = -0.4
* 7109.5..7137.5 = 1.4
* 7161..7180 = 0.4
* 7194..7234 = 1.5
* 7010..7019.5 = 0.5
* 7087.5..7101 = 0.6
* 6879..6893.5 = 0.1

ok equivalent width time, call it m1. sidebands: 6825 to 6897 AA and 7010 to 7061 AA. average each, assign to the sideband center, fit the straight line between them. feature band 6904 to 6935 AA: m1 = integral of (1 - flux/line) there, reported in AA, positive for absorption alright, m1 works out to 0.0 AA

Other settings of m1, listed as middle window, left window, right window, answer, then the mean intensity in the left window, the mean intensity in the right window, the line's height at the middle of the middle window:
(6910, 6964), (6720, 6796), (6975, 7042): 0.4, 19.5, 19.4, 19.4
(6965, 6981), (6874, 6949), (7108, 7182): -0.6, 19.3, 18.2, 19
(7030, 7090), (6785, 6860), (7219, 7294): -0.9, 19.7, 19.3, 19.5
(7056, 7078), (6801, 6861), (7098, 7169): -1.4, 19.8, 18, 18.4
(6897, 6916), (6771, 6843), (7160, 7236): -0.2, 19.5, 18.5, 19.3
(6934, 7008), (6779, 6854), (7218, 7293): 0.8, 19.6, 19.3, 19.5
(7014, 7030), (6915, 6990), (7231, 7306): 0.3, 19.4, 19.1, 19.4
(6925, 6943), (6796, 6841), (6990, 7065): -0.6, 19.7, 19.4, 19.6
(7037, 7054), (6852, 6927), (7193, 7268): -1.2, 18.9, 18.7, 18.8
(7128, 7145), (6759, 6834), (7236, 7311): 1.1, 19.6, 19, 19.2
